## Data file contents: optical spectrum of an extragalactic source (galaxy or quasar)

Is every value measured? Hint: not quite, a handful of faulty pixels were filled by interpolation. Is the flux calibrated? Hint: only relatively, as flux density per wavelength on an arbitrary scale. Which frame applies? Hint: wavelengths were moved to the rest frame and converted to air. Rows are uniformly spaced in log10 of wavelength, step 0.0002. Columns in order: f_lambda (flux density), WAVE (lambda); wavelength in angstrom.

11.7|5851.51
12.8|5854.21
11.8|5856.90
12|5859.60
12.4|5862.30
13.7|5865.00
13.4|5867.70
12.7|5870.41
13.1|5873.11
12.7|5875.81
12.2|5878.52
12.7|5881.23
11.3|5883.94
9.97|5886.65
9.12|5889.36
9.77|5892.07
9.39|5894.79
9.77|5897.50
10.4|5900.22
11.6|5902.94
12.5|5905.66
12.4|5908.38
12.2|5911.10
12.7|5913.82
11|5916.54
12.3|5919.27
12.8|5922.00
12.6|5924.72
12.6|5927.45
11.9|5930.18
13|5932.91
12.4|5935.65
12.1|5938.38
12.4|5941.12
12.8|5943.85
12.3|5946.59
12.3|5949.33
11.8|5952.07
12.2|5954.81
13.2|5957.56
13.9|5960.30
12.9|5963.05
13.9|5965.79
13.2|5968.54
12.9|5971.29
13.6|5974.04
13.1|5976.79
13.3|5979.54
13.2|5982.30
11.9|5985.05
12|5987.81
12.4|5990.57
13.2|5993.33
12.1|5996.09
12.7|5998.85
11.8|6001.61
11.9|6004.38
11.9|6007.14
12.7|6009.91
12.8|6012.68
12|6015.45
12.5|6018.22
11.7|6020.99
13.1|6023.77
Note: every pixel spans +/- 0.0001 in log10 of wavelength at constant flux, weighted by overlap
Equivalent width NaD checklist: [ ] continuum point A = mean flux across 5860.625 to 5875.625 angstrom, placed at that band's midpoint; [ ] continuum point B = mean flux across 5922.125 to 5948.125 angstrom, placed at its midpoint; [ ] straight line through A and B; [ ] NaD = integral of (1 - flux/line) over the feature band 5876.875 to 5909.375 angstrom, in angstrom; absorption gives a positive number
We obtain 4.8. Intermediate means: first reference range 13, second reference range 12.5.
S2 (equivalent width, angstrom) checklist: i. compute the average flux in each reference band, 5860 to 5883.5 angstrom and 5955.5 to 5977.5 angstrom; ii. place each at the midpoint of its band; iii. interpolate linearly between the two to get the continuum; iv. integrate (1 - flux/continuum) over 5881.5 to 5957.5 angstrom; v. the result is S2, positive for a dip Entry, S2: 7.6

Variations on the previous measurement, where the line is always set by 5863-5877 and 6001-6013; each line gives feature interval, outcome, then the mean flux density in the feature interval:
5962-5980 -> -1.23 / 13.3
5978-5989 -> -0.24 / 12.6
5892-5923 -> 3.35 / 11.5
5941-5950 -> 0.09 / 12.5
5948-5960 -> 0.03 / 12.5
